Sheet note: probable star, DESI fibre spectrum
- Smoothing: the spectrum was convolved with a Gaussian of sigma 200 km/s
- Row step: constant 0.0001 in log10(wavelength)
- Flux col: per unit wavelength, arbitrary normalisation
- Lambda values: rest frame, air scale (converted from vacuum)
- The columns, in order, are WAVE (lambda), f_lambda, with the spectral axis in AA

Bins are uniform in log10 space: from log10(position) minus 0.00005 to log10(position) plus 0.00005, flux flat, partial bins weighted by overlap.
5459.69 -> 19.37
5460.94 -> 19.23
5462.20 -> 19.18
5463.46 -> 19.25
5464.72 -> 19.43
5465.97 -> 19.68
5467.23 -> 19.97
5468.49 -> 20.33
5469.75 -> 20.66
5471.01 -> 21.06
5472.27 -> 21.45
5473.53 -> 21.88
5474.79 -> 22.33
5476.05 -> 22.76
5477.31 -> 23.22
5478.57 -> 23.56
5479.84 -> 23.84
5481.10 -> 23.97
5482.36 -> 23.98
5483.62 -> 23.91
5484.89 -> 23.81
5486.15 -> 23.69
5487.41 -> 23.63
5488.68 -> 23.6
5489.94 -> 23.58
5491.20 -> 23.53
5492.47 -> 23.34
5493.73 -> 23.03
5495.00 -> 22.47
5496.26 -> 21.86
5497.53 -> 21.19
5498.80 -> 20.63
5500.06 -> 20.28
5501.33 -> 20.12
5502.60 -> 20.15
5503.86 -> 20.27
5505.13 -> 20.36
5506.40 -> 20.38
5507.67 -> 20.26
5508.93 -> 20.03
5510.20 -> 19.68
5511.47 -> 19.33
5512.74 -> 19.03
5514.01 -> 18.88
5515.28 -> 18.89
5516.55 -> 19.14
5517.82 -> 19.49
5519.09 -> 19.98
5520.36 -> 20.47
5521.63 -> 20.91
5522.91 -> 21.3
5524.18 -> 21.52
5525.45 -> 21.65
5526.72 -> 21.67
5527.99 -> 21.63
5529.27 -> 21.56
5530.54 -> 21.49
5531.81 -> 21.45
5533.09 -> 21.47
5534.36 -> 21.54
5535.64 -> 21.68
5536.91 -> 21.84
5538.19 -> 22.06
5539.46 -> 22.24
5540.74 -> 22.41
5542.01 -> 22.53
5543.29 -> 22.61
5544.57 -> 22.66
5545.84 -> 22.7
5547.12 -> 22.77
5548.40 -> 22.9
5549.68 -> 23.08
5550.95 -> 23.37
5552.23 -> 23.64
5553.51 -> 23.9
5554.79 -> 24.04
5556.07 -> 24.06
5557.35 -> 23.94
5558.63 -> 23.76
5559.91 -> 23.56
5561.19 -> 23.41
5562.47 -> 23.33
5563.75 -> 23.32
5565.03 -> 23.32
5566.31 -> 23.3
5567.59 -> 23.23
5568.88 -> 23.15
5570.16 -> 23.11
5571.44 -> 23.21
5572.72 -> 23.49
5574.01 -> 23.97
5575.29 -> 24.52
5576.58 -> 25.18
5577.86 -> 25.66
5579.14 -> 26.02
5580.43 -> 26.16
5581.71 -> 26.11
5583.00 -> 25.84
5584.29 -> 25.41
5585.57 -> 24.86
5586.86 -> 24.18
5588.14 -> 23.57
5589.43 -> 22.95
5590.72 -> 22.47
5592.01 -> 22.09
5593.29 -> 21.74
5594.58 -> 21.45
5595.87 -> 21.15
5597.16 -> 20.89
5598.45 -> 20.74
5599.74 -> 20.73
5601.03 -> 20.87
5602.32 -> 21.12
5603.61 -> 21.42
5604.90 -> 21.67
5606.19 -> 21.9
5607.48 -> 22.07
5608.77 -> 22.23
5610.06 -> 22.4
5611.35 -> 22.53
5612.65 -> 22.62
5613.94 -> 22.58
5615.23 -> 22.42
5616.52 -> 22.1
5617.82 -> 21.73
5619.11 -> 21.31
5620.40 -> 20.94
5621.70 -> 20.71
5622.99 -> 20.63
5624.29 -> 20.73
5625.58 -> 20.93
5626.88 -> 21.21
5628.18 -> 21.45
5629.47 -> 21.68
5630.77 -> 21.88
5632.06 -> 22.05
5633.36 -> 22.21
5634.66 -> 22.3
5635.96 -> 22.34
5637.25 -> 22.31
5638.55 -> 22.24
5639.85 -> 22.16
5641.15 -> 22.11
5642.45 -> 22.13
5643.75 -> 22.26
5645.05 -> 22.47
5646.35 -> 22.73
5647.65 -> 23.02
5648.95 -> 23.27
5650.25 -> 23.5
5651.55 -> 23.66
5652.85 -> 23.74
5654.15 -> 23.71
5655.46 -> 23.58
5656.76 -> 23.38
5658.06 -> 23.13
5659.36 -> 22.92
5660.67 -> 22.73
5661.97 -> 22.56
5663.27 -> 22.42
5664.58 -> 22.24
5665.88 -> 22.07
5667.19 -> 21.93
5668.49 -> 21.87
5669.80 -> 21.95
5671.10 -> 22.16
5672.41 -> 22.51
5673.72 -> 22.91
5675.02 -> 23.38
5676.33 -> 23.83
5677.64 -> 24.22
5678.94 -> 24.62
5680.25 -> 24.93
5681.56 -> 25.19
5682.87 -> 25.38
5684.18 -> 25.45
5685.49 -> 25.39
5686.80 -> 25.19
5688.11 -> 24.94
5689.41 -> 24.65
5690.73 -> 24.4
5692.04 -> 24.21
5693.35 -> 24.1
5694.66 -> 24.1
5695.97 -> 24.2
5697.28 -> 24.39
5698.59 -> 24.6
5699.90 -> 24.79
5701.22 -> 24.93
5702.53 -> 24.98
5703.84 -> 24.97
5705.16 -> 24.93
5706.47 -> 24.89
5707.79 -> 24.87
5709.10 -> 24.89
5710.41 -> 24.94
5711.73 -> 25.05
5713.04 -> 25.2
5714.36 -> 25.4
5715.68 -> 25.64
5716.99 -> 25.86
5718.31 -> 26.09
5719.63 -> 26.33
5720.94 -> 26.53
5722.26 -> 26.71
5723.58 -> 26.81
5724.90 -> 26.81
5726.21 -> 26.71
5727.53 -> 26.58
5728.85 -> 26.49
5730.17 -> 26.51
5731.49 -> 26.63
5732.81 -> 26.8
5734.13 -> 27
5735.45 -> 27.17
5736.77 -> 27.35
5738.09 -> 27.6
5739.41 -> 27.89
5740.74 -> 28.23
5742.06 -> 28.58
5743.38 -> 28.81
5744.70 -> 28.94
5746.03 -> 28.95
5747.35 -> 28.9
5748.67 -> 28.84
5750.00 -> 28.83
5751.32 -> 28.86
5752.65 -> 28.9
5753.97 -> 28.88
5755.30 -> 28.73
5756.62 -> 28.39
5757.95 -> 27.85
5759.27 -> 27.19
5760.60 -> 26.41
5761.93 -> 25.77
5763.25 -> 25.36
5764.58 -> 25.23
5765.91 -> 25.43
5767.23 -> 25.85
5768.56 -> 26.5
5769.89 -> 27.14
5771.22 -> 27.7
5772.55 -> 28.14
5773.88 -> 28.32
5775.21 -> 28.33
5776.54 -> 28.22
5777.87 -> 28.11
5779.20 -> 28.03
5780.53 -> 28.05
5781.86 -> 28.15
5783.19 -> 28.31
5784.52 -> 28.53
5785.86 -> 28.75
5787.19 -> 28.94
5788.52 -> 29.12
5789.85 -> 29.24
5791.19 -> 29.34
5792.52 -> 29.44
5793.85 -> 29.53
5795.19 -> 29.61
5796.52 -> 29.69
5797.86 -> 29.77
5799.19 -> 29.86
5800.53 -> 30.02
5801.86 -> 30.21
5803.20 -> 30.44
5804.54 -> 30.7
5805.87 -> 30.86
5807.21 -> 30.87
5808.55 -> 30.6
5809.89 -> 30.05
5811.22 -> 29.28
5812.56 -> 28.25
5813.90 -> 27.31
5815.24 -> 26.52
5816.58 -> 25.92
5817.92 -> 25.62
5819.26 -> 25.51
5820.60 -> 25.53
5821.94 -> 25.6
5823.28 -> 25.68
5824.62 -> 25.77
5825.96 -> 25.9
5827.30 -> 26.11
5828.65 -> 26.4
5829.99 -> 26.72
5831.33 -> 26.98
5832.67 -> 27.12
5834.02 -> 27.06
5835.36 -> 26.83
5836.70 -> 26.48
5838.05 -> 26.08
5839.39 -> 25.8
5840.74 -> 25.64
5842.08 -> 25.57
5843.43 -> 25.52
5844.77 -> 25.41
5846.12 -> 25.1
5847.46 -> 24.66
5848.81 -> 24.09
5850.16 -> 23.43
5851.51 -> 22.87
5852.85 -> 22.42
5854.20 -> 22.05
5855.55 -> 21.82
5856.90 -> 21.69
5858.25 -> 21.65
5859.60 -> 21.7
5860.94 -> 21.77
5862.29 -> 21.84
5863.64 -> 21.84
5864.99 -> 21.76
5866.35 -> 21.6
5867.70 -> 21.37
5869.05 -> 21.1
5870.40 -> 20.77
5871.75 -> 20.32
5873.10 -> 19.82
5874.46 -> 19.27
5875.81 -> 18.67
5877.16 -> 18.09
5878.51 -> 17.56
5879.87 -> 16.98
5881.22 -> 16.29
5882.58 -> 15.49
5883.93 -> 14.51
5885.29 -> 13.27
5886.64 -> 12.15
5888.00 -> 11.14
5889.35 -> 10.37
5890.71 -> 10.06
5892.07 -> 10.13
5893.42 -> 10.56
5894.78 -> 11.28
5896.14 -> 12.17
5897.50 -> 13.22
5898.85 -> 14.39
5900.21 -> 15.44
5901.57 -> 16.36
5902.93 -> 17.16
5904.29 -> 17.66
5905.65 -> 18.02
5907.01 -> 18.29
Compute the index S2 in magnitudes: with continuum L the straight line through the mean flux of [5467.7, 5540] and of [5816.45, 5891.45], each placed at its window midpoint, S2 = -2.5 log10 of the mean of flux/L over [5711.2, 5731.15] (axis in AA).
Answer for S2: -0.20 mag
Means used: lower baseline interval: 21.5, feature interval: 26.2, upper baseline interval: 21.9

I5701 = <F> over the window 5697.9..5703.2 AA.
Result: 24.8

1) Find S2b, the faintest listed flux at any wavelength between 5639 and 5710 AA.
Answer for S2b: 21.87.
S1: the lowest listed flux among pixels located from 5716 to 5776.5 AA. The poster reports 25.23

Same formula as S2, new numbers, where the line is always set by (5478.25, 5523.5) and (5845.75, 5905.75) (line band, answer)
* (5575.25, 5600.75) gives -0.14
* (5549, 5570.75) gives -0.13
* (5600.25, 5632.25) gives -0.06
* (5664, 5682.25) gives -0.17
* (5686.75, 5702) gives -0.24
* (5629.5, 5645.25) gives -0.10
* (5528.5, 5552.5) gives -0.06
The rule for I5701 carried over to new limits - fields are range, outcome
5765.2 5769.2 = 25.9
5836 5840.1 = 26.1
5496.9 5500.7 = 20.7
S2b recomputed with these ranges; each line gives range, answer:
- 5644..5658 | 22.47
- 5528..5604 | 20.73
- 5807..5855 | 22.05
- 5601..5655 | 20.63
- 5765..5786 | 25.43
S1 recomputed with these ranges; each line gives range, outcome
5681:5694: 24.1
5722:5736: 26.49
